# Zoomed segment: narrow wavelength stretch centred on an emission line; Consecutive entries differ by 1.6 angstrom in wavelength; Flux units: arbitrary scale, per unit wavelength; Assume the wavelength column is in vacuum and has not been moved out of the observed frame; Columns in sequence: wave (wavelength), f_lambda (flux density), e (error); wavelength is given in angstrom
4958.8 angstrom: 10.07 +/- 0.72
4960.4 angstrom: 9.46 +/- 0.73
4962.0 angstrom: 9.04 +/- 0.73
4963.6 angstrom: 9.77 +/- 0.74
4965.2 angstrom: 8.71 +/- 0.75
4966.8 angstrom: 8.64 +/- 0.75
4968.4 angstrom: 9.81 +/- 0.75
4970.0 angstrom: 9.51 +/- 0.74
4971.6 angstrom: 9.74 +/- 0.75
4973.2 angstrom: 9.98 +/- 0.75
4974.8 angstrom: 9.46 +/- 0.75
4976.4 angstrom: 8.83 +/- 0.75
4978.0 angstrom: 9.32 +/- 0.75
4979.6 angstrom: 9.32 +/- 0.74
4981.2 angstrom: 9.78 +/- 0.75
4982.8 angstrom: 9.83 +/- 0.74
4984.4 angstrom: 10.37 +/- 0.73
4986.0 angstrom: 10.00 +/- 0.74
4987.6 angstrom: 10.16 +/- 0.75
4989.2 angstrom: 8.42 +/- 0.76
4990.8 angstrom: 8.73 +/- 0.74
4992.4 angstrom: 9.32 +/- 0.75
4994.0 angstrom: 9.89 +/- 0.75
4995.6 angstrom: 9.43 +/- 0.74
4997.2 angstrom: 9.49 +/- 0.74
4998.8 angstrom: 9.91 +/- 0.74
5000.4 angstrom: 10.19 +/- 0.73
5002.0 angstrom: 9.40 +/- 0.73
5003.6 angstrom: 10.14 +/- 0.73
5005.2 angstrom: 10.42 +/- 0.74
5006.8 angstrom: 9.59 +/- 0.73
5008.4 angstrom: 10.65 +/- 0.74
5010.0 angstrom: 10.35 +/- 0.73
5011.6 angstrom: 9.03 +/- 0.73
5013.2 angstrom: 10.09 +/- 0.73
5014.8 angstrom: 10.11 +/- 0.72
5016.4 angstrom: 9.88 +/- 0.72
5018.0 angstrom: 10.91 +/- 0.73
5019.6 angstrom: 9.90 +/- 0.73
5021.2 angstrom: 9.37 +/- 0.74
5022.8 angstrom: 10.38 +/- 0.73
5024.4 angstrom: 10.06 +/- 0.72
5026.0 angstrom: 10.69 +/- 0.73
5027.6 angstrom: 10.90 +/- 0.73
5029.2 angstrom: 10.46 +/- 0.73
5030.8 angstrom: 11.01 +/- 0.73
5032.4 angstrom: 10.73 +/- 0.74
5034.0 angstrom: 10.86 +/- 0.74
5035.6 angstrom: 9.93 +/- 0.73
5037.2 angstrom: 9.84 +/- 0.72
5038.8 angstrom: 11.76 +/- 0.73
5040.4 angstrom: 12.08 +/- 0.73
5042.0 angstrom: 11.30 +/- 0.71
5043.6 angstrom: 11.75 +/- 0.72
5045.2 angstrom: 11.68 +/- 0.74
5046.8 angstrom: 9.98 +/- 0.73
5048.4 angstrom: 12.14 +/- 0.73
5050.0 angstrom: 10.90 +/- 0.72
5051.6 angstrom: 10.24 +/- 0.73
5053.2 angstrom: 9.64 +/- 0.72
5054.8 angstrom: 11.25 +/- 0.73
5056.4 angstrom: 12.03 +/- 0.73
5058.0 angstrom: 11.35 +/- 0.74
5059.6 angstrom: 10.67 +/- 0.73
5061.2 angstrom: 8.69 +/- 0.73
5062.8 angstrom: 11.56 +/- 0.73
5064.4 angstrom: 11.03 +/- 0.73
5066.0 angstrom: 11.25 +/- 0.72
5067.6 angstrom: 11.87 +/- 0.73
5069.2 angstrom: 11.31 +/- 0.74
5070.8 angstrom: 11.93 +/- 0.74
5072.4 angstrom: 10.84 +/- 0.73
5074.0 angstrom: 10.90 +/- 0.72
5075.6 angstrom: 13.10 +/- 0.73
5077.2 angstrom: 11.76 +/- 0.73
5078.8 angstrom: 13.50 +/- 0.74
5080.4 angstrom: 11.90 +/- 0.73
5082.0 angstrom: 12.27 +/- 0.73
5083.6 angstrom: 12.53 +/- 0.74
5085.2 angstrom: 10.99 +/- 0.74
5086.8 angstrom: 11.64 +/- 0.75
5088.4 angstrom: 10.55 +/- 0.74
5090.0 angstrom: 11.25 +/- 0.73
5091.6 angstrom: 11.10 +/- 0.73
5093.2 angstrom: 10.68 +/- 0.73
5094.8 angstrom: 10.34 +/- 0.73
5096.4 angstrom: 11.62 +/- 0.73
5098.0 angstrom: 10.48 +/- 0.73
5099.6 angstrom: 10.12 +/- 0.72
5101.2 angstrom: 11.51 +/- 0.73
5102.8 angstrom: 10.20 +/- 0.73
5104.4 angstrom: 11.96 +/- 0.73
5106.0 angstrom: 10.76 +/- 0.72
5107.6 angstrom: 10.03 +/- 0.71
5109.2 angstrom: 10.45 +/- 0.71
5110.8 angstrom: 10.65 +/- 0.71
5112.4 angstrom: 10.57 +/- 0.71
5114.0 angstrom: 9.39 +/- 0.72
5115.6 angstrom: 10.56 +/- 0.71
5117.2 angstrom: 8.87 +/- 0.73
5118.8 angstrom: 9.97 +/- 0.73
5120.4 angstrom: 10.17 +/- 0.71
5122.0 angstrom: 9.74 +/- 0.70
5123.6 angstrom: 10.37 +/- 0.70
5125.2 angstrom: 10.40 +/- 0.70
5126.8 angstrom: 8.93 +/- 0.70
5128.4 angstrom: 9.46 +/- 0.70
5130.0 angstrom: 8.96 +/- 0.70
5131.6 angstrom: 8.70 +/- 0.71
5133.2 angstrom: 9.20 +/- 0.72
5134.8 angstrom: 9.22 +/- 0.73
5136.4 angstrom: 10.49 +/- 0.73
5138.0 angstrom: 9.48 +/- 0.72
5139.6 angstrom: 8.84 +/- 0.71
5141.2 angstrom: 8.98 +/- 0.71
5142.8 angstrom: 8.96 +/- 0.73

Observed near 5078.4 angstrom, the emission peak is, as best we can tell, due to C III] 1909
